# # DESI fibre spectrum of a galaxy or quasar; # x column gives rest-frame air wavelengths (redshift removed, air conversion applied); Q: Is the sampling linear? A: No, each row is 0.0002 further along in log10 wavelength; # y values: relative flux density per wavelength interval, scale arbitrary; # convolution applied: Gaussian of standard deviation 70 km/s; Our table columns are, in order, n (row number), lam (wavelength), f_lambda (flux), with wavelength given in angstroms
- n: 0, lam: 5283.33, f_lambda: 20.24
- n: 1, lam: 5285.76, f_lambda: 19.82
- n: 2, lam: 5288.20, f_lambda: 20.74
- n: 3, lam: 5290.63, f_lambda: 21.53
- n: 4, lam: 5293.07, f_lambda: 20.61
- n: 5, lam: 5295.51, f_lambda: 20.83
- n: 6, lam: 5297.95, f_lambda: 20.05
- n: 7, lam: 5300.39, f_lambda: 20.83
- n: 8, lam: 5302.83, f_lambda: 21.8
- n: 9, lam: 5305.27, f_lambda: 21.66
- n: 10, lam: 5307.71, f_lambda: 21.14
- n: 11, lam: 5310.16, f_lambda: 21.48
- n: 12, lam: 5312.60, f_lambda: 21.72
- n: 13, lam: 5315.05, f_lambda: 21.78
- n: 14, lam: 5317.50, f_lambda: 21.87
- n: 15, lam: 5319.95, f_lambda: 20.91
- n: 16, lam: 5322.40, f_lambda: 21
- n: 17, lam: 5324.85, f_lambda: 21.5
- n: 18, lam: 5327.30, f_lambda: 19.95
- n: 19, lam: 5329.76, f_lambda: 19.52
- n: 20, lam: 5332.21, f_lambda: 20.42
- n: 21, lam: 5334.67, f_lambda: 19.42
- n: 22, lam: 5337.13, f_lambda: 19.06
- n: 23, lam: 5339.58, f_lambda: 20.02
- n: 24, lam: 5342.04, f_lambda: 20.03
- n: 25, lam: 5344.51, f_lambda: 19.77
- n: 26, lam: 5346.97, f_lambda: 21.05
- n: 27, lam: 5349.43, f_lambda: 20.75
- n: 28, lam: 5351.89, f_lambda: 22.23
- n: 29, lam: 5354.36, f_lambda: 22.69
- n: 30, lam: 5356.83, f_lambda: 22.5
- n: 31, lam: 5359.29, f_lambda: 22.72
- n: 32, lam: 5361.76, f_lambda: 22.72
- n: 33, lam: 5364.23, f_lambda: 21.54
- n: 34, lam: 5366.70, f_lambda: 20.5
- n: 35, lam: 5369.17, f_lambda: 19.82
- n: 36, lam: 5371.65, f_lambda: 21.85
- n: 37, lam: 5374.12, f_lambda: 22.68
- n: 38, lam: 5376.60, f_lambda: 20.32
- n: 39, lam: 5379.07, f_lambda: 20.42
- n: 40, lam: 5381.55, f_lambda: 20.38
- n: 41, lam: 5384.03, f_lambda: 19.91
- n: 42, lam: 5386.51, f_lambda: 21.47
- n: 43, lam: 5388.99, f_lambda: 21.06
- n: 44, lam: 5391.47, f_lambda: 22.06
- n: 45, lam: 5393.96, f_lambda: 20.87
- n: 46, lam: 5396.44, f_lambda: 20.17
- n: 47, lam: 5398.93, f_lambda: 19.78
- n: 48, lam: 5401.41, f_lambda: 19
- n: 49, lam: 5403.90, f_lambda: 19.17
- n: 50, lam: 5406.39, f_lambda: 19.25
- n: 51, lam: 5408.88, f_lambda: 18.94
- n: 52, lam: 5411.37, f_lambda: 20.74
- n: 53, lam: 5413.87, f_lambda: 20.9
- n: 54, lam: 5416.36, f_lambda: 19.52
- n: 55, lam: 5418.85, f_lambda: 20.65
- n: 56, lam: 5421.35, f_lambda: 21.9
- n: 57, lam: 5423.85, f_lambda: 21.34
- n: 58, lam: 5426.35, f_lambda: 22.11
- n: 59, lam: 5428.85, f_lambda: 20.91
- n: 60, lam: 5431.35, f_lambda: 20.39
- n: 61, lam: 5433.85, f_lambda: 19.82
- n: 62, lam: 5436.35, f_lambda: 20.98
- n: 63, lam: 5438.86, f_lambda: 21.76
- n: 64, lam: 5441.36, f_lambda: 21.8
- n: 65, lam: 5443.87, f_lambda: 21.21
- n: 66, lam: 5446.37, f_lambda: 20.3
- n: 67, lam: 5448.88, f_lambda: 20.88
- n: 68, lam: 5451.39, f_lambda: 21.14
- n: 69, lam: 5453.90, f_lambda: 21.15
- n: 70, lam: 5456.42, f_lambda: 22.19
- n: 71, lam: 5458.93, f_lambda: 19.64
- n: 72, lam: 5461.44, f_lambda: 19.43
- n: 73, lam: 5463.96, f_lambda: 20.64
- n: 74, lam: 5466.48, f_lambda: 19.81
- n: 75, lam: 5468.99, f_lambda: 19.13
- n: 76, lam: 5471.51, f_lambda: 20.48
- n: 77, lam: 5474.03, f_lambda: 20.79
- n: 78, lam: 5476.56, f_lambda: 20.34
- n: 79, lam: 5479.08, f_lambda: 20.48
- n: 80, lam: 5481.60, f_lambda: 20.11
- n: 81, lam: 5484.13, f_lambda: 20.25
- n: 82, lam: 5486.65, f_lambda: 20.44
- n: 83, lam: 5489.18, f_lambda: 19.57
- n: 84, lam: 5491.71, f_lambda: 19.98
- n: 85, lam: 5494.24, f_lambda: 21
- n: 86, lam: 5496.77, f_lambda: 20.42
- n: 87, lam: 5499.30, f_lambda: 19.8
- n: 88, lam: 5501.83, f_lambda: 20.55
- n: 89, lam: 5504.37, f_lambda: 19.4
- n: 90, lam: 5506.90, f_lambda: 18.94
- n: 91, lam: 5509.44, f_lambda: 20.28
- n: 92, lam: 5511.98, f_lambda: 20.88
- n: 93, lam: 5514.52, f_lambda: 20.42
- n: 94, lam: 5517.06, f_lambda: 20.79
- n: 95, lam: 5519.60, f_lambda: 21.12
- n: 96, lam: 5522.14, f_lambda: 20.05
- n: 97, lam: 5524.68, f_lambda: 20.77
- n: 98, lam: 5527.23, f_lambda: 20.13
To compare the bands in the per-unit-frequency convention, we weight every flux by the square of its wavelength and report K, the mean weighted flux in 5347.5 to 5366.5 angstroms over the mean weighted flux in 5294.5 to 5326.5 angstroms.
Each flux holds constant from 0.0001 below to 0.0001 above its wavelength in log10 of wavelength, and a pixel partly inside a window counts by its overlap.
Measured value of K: 1.1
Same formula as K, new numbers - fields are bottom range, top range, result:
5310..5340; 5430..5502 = 1.05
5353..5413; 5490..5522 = 1.02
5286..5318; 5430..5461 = 1.04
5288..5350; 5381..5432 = 1.02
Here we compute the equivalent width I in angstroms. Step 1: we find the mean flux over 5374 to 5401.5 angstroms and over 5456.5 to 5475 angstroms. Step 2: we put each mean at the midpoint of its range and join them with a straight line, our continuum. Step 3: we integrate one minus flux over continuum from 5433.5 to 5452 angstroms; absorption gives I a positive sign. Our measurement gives -0.7 angstroms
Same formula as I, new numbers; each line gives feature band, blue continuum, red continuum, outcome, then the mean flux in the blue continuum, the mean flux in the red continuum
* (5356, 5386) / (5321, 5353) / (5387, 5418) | -1.49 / 20.4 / 20.2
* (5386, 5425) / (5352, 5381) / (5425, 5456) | 1.68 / 21.6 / 21.1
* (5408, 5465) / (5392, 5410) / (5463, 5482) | -2.43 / 19.7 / 20.2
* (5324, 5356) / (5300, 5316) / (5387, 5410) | 0.77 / 21.5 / 20.1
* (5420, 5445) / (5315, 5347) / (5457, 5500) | -1.21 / 20.4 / 20.2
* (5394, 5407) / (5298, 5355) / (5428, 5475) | 0.71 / 20.9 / 20.7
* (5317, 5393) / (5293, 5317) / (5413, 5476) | 0.36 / 21.2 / 20.7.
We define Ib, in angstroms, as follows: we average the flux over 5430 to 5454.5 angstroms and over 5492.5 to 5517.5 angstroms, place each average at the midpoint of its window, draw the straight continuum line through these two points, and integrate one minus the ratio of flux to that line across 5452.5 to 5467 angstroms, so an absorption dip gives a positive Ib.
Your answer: 0.2 angstroms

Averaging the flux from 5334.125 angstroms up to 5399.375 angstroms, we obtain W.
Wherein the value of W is 21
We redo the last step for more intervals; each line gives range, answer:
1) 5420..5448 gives 21.1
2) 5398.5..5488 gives 20.5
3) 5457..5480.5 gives 20.1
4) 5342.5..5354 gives 21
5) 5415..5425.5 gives 20.9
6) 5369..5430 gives 20.6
